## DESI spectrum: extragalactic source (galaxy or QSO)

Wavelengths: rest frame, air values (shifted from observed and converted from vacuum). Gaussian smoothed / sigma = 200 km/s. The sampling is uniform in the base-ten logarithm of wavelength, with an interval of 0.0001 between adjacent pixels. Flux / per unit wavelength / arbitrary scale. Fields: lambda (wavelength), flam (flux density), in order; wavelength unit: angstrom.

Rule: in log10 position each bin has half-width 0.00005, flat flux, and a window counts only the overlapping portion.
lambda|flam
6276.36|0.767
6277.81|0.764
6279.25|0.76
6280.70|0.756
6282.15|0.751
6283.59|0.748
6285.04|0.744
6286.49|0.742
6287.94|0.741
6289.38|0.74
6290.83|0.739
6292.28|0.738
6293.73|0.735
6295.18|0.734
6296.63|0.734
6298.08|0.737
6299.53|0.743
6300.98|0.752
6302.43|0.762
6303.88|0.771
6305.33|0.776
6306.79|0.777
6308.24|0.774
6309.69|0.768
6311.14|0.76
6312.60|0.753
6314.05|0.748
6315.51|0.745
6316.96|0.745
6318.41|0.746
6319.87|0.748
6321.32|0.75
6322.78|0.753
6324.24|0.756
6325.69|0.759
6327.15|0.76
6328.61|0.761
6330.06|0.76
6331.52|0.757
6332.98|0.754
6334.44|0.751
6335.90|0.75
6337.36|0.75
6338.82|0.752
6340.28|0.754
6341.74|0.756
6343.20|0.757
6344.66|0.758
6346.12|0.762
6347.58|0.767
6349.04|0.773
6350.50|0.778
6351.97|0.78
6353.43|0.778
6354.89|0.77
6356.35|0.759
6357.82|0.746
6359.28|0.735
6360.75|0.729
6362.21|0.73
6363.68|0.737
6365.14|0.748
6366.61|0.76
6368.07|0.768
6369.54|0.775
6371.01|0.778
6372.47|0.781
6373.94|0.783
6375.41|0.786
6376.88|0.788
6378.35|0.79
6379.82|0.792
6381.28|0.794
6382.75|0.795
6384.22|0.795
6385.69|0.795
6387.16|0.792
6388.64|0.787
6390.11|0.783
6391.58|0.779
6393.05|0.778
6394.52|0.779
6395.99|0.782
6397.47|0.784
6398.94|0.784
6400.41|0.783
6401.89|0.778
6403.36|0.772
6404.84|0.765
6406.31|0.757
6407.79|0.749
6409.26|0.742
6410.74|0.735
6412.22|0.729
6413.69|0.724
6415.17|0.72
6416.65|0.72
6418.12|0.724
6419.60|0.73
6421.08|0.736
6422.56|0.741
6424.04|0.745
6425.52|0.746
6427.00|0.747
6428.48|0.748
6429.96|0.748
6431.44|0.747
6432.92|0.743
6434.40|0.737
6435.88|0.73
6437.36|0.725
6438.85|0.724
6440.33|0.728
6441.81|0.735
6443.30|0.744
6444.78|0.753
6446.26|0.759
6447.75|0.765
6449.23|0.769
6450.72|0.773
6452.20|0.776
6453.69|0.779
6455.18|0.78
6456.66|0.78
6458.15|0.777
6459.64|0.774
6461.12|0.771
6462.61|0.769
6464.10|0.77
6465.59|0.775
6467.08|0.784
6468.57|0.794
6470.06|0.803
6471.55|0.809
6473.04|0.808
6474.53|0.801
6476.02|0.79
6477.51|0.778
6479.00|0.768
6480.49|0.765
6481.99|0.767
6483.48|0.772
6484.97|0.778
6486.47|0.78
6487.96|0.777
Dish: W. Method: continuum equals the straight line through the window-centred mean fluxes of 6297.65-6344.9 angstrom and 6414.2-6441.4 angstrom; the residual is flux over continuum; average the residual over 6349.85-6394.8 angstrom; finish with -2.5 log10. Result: -0.04 mag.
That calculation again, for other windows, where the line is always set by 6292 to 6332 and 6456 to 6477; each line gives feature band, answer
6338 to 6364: 0.007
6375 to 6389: -0.032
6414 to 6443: 0.061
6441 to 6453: 0.032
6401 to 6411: 0.022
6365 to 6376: -0.010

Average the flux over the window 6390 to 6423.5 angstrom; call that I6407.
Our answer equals 0.755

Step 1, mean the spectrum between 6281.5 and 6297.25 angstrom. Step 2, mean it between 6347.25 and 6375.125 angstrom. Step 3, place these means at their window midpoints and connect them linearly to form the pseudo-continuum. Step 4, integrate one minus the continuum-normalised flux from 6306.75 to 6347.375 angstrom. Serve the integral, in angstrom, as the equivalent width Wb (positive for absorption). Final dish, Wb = -0.2 angstrom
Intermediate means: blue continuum 0.741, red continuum 0.762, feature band 0.756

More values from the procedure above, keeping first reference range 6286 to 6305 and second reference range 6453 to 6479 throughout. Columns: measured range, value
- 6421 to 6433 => 0.5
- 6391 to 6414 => 0.2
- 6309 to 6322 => 0.0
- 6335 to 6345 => 0.0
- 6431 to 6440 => 0.5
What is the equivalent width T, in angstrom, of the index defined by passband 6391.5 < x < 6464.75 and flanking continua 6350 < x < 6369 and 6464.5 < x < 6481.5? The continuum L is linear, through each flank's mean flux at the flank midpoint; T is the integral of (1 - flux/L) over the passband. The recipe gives 1.9 angstrom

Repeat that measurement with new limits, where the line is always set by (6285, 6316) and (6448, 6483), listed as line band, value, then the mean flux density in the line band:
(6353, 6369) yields 0.2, 0.751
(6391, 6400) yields -0.2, 0.782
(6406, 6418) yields 0.6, 0.733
